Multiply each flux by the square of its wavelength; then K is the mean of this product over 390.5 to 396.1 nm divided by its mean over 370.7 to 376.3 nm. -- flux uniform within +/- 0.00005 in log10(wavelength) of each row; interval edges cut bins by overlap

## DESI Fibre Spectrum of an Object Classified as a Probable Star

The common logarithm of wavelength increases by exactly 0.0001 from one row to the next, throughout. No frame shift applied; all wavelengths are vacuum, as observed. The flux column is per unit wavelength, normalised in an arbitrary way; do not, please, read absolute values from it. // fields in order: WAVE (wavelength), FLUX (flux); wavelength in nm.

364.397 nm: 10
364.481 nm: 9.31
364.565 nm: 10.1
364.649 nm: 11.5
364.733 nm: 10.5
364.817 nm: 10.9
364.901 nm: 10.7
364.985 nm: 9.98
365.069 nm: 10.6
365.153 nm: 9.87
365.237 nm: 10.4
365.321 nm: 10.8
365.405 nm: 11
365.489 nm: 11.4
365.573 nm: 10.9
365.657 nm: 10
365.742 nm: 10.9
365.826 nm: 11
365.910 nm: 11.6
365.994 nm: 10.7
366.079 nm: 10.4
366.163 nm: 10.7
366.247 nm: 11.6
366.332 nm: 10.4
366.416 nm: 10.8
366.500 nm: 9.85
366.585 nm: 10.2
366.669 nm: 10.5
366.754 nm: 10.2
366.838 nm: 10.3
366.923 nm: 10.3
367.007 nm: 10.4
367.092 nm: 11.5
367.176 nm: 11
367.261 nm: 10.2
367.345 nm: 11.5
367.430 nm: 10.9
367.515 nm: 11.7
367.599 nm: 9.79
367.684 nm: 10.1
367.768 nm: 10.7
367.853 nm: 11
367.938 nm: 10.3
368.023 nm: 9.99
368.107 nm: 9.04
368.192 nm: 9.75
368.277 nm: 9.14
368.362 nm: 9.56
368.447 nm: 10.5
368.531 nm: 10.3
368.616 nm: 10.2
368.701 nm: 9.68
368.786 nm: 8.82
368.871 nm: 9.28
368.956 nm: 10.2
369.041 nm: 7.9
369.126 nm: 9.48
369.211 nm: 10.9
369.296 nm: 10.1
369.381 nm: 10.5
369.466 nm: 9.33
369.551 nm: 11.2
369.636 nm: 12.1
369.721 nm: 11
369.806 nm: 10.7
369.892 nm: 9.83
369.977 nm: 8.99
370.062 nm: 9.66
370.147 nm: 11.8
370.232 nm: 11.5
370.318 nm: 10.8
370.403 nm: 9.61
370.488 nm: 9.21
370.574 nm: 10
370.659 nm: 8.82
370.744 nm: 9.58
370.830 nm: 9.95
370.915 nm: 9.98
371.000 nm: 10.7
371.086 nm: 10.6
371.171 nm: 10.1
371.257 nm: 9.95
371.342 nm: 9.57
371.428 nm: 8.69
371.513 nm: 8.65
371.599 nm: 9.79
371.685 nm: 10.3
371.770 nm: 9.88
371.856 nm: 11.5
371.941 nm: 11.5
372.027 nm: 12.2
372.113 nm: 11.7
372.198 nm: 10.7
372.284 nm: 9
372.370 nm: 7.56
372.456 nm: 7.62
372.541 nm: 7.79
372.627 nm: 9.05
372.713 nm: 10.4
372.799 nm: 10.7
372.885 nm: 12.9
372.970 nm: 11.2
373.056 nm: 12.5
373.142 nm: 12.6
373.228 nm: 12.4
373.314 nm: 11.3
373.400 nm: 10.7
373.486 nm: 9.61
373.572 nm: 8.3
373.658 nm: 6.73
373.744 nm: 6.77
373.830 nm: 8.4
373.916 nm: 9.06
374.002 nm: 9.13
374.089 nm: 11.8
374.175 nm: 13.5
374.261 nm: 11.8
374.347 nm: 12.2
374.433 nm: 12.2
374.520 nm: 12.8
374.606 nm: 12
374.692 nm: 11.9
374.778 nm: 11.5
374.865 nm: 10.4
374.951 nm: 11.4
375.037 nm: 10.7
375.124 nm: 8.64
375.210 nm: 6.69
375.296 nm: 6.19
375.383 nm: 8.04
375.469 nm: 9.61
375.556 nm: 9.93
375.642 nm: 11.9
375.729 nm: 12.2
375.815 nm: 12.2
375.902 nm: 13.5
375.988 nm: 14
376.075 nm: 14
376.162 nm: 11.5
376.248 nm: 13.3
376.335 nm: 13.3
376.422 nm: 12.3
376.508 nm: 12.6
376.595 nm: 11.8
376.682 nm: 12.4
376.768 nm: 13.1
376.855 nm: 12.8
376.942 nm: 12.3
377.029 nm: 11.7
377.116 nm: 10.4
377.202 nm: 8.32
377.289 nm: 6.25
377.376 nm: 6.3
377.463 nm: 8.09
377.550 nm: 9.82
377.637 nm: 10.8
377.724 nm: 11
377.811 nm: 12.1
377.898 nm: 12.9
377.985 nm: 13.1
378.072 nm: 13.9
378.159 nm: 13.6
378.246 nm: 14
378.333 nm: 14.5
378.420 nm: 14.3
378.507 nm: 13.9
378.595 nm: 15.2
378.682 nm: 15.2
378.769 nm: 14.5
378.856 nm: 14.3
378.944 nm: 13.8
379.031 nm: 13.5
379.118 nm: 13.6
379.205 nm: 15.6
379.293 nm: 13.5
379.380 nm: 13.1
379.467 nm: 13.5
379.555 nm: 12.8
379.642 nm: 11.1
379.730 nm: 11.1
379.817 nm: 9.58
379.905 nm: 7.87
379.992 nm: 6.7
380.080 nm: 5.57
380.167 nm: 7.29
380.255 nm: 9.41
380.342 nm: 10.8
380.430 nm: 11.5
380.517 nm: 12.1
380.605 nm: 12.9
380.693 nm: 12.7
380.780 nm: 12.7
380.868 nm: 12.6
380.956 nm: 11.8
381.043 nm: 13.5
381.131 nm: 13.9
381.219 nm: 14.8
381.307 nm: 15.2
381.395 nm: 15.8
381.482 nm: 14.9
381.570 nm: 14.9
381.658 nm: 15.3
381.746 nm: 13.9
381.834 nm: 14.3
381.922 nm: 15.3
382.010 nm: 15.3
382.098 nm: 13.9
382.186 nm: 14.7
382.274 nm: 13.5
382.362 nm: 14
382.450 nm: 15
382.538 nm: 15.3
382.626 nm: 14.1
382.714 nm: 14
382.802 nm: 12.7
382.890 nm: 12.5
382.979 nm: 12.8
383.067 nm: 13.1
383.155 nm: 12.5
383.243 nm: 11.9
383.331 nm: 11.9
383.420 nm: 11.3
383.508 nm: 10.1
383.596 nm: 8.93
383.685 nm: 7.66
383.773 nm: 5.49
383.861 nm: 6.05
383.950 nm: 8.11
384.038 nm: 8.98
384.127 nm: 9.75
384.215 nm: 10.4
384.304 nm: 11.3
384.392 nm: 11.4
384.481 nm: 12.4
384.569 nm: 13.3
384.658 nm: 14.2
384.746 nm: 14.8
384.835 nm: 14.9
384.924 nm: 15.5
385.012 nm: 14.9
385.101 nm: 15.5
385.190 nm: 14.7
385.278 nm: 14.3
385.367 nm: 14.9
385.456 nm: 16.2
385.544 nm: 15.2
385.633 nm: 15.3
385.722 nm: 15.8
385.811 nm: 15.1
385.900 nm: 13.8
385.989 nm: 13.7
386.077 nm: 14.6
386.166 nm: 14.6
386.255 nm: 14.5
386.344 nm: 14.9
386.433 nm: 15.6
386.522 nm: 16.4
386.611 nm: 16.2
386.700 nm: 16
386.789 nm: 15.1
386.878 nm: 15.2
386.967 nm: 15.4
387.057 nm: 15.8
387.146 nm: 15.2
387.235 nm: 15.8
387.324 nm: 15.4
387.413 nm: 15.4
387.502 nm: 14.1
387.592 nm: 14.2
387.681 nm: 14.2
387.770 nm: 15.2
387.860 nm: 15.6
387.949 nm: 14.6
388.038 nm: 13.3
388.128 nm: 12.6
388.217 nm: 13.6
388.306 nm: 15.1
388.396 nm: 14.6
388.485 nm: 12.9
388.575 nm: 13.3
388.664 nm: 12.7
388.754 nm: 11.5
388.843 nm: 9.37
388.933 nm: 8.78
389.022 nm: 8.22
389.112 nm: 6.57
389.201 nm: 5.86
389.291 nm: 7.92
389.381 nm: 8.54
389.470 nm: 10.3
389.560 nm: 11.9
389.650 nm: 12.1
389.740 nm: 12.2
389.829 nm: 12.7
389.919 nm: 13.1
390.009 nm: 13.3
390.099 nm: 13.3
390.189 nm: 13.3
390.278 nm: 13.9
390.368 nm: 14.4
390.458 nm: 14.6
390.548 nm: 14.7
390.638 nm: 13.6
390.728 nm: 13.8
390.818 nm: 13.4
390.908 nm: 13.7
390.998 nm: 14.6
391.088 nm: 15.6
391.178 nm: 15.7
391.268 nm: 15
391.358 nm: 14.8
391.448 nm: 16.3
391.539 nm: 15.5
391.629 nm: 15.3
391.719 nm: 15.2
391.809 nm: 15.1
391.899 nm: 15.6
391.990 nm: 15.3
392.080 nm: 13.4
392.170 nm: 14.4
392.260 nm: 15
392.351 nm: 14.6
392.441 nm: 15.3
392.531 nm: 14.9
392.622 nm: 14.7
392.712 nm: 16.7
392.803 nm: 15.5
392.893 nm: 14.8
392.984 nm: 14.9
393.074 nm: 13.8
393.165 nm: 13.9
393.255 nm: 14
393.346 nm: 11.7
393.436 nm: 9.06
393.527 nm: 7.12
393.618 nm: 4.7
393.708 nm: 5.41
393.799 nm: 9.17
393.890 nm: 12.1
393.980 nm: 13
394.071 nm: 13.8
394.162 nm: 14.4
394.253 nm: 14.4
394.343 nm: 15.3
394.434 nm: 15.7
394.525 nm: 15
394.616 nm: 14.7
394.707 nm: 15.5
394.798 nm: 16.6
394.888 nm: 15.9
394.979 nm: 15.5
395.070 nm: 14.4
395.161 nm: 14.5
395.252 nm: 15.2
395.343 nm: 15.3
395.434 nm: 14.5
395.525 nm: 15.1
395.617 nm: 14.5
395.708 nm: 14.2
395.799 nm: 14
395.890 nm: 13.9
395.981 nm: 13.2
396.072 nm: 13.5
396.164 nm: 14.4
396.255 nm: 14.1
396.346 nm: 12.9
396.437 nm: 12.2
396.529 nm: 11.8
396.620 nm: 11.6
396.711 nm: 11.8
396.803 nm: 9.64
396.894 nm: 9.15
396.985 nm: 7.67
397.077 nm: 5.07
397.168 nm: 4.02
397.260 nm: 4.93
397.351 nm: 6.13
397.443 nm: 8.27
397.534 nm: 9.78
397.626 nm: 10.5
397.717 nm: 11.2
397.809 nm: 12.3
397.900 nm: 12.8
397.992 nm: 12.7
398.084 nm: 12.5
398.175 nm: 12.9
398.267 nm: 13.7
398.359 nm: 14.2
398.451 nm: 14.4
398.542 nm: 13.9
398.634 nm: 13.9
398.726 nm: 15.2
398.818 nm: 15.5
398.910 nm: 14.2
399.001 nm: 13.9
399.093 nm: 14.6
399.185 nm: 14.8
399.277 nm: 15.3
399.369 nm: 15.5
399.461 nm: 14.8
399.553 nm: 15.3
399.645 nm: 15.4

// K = 1.5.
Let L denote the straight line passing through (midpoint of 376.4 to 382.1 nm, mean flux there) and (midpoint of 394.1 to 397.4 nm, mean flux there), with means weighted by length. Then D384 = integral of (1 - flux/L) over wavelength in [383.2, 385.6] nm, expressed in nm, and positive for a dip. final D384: 0.09 nm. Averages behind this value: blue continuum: 12.4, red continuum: 12.8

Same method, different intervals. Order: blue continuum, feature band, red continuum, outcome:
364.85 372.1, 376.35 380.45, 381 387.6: 0.223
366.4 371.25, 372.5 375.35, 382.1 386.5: 0.187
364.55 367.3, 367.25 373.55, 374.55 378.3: 0.393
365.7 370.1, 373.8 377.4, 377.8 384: 0.177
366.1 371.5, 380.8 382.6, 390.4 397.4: -0.398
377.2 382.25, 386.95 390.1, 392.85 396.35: 0.112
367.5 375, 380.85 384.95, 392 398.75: -0.454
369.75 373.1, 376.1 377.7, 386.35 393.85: 0.014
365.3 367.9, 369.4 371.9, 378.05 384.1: 0.241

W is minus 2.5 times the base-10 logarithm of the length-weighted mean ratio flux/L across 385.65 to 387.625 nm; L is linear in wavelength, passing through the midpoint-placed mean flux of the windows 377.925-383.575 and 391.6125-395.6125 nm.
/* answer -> -0.13 mag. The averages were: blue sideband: 13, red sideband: 13.9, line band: 15.1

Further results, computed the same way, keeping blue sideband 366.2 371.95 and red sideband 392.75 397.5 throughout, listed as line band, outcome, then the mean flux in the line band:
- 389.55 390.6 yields -0.12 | 13.3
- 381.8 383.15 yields -0.23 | 14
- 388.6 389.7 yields 0.23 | 9.56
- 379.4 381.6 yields -0.06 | 11.8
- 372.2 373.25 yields 0.02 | 10.3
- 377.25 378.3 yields -0.01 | 11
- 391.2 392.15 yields -0.25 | 15.1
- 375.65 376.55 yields -0.19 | 12.9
